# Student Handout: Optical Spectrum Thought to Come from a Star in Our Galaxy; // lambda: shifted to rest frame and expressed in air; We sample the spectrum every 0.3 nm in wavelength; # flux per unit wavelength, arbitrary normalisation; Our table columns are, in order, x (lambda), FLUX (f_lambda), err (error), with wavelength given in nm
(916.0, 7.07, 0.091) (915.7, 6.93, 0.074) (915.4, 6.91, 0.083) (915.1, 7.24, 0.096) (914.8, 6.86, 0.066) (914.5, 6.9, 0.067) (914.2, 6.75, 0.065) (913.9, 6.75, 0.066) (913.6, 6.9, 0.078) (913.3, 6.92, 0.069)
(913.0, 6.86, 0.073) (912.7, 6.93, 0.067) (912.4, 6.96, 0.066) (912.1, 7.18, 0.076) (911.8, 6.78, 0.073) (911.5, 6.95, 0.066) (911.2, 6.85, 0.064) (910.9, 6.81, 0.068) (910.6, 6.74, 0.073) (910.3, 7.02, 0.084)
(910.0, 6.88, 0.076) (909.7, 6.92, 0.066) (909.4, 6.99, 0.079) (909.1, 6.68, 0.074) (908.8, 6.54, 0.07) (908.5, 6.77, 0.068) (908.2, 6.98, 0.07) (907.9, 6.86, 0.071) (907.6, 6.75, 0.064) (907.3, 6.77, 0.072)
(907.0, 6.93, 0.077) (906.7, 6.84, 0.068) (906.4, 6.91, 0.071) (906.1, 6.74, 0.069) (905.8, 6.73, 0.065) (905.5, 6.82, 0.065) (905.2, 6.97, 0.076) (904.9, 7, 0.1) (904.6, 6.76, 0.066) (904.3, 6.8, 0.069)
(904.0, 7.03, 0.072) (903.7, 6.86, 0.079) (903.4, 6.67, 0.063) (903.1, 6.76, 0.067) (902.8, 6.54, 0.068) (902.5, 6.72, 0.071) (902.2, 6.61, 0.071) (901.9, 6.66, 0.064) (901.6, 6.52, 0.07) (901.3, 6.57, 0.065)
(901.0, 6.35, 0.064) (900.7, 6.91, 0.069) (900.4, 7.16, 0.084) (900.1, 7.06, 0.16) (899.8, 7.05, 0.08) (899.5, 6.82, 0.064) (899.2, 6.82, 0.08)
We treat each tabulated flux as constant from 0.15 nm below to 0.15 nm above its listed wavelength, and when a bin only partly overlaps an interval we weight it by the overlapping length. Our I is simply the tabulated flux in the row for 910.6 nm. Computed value 6.74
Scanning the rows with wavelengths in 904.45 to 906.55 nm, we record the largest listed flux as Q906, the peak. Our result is 7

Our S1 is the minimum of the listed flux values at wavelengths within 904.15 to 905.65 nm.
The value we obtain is 6.76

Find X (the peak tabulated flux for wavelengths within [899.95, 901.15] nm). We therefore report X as 7.16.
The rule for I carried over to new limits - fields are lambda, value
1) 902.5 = 6.72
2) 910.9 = 6.81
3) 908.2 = 6.98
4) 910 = 6.88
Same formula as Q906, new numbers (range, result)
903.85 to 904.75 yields 7.03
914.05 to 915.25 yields 7.24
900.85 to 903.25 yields 6.76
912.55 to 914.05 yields 6.93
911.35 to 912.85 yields 7.18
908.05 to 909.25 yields 6.98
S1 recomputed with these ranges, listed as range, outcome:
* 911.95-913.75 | 6.86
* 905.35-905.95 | 6.73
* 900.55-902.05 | 6.35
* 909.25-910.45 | 6.88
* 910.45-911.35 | 6.74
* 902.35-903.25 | 6.54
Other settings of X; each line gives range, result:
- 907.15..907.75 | 6.77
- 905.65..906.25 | 6.74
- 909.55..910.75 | 7.02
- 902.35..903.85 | 6.86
